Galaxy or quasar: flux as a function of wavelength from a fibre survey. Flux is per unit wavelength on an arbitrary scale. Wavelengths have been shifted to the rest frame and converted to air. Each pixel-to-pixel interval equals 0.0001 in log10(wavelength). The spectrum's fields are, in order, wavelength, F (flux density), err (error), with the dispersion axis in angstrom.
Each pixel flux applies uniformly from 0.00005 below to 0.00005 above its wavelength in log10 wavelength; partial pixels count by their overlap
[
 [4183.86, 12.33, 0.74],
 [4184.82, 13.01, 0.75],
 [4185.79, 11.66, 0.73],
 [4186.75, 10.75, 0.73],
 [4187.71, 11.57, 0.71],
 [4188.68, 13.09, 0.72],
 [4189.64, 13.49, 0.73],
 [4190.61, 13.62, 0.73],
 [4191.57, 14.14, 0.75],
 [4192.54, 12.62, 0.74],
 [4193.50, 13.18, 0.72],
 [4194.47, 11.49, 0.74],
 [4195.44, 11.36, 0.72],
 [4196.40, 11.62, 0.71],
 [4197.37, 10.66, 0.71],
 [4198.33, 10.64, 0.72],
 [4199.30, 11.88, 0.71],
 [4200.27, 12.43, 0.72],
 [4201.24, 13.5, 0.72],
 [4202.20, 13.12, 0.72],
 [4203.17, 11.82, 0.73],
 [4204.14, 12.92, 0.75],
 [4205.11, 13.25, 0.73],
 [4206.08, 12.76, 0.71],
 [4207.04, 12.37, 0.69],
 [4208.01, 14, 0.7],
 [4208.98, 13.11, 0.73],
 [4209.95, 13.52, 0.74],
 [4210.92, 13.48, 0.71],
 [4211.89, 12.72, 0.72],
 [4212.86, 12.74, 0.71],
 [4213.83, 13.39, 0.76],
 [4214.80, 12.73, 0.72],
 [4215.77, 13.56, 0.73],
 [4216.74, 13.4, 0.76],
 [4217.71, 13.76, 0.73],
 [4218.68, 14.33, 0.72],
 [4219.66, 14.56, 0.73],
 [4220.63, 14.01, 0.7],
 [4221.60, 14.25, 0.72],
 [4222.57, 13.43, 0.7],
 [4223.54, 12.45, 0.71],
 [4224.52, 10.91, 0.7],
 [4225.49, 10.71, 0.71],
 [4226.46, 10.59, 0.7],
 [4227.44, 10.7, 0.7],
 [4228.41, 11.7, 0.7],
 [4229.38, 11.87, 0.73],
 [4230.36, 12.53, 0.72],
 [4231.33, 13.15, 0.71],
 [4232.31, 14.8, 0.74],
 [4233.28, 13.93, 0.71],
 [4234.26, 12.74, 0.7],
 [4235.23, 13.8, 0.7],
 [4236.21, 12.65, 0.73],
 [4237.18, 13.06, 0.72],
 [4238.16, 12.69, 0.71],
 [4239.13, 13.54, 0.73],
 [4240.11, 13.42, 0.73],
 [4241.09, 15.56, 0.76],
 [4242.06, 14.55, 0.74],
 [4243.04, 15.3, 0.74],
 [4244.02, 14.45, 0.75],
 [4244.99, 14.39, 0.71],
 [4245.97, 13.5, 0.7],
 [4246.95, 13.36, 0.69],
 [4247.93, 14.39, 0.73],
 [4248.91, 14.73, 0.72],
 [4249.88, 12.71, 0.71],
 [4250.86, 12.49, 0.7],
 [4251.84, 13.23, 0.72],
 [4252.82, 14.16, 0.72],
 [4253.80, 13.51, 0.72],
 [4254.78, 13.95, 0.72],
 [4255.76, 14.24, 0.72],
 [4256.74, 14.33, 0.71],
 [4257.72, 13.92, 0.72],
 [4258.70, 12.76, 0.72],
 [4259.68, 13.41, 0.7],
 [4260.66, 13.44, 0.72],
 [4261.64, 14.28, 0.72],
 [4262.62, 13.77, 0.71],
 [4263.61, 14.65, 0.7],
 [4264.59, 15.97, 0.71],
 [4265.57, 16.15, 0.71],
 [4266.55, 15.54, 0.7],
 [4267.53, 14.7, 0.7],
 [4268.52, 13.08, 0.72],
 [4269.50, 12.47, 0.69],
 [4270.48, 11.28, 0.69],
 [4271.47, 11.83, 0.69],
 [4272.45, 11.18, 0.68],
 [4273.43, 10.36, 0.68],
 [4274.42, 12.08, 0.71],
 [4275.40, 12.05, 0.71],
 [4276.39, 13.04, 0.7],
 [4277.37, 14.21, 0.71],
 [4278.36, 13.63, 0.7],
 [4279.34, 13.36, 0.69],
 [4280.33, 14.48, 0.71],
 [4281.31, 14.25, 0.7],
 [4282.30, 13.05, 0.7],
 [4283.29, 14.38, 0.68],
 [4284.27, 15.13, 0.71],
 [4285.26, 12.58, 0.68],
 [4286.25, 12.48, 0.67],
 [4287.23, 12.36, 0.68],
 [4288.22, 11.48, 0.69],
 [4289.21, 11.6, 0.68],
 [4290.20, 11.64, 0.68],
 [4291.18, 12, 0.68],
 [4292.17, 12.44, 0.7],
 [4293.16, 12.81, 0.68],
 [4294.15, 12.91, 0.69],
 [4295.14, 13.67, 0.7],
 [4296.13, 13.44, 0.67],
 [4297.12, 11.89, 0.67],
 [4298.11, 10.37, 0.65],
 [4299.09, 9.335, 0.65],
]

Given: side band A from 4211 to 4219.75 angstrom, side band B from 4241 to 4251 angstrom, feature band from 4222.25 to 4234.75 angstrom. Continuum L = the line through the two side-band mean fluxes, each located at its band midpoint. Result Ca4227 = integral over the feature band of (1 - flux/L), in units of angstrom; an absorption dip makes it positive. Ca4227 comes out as 1.3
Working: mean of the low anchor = 13.4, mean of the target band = 12.3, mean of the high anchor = 14.1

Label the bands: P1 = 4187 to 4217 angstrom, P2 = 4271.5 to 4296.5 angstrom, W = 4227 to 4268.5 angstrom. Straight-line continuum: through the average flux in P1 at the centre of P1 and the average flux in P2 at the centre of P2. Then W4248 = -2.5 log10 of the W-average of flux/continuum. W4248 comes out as -0.08 mag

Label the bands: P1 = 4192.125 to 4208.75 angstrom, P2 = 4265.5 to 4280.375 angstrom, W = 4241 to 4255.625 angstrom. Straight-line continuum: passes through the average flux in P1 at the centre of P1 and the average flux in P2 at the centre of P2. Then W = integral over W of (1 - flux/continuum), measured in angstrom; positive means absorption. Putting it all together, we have -1.4 angstrom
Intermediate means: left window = 12.3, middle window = 14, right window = 13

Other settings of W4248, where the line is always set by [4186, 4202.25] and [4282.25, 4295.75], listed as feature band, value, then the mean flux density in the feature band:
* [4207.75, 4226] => -0.07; 13.2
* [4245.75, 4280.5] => -0.07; 13.5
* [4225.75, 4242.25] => -0.04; 13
